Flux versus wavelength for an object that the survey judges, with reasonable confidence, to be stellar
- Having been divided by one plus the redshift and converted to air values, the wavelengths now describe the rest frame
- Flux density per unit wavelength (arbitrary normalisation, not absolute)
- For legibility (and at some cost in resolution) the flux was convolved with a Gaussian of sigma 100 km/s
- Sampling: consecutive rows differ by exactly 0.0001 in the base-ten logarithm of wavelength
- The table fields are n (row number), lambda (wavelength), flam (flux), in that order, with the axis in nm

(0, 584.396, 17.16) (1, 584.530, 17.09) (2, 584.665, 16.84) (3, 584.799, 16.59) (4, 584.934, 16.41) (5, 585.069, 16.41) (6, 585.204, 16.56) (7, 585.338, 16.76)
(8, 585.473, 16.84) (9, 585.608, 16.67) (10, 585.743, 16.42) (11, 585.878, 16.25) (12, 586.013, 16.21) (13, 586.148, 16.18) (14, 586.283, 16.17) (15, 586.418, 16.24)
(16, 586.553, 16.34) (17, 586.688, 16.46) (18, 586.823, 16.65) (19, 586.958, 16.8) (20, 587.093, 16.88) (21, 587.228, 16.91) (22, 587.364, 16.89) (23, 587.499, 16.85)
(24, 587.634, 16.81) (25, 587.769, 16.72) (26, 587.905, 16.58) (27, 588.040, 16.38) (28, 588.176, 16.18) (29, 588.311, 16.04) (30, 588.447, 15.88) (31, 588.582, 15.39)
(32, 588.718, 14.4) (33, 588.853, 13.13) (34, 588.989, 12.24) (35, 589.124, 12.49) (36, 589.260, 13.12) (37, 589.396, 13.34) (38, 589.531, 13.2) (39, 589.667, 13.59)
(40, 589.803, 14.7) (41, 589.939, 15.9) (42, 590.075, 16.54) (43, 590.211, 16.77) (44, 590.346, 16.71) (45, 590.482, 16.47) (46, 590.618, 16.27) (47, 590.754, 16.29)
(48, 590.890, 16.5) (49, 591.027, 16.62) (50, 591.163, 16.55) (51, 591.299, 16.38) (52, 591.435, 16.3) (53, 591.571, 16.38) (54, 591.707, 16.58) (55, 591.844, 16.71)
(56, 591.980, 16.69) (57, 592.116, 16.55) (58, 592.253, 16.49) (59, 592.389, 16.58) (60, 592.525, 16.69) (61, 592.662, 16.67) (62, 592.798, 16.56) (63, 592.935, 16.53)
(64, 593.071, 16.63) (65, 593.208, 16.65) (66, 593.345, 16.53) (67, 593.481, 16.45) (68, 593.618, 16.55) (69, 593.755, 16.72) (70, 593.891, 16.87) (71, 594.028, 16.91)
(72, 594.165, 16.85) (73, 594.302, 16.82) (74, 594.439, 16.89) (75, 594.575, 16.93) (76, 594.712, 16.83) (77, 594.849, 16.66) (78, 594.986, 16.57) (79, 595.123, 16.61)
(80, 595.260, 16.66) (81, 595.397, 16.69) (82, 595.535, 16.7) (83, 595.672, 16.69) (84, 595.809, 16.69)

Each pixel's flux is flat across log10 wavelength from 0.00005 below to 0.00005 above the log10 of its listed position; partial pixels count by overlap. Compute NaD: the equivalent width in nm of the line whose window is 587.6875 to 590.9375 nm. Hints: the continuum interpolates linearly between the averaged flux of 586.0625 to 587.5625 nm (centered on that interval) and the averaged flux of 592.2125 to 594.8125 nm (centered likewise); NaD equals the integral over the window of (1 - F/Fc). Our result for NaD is 0.28 nm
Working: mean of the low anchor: 16.6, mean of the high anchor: 16.7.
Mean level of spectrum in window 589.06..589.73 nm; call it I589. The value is 13.1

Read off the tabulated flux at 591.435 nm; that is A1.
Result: 16.3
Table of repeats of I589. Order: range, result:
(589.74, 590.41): 16.1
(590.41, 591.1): 16.4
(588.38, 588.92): 14.7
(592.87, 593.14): 16.6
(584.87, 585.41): 16.5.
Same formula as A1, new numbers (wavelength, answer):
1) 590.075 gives 16.54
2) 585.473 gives 16.84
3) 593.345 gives 16.53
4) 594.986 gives 16.57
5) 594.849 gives 16.66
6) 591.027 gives 16.62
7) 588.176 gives 16.18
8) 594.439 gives 16.89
